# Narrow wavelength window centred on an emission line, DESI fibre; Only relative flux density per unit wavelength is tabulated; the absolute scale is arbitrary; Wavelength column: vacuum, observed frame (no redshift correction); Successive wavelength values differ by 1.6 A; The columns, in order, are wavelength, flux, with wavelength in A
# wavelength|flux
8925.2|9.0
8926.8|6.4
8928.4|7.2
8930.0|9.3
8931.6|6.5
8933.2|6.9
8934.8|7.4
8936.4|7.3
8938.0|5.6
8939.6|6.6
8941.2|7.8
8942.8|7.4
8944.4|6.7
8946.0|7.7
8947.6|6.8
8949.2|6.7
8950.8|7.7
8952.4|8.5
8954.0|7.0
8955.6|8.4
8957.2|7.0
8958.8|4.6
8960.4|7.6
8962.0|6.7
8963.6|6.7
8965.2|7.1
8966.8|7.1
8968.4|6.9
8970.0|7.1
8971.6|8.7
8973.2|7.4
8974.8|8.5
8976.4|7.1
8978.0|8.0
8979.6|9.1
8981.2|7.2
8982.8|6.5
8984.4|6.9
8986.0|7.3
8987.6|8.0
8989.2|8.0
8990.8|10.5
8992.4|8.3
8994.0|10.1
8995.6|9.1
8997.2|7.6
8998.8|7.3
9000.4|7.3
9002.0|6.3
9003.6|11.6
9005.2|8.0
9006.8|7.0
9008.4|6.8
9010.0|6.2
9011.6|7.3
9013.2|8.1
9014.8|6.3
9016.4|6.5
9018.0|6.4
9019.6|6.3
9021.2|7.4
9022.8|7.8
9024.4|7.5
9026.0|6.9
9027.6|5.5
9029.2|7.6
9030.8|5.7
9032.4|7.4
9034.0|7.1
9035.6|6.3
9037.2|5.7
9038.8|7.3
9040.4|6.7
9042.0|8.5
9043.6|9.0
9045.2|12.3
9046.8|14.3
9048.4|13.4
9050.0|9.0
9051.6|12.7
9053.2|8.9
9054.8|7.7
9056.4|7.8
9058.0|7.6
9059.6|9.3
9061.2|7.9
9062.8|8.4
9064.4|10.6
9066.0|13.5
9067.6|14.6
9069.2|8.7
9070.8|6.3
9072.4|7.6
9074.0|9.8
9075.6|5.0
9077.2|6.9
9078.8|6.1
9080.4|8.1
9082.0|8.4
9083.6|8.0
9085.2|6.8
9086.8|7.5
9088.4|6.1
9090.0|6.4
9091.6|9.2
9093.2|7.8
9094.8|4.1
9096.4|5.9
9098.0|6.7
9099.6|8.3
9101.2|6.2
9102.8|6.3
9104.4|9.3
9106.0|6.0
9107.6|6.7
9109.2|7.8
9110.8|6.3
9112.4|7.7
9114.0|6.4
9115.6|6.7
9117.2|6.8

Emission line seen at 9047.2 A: [S II] 6716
